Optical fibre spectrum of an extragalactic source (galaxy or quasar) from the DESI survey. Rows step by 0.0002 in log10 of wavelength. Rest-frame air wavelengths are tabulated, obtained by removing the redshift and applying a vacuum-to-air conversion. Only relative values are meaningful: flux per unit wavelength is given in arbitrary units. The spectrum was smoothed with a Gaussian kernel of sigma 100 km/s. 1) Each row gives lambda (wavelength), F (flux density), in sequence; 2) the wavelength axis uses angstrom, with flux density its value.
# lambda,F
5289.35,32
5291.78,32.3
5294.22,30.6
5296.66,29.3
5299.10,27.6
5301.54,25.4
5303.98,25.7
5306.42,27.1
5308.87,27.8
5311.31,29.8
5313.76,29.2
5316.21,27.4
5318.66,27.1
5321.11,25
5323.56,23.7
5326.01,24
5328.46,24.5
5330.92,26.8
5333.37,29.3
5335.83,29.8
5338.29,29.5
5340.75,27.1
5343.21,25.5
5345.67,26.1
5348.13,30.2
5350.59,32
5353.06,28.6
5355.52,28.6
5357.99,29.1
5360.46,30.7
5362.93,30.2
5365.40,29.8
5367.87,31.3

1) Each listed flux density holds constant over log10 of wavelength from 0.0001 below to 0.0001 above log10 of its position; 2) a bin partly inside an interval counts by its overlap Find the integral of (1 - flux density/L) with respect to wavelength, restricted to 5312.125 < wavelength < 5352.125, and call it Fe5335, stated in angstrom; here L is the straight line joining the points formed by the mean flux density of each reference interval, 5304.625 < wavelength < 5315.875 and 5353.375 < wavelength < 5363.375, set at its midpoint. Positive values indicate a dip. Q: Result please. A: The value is 2.0 angstrom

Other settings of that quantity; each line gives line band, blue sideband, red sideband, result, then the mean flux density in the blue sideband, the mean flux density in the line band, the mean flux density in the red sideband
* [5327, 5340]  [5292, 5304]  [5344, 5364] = 0.5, 28.3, 27.9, 29.3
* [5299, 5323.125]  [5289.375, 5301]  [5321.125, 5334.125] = 0.6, 29.9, 27.1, 25.5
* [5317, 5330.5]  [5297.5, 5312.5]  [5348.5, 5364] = 1.5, 27.3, 25.1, 29.9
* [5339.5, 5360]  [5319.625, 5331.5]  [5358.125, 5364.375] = 0.0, 24.7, 28.5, 30.2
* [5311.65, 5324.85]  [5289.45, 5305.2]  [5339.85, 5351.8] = 0.8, 28.7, 26.7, 28.2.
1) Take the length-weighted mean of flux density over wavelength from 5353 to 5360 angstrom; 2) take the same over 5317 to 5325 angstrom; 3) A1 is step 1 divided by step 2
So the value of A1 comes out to 1.1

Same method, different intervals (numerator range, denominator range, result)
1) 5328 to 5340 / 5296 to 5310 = 1.04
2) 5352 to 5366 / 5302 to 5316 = 1.06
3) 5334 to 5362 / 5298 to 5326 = 1.08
